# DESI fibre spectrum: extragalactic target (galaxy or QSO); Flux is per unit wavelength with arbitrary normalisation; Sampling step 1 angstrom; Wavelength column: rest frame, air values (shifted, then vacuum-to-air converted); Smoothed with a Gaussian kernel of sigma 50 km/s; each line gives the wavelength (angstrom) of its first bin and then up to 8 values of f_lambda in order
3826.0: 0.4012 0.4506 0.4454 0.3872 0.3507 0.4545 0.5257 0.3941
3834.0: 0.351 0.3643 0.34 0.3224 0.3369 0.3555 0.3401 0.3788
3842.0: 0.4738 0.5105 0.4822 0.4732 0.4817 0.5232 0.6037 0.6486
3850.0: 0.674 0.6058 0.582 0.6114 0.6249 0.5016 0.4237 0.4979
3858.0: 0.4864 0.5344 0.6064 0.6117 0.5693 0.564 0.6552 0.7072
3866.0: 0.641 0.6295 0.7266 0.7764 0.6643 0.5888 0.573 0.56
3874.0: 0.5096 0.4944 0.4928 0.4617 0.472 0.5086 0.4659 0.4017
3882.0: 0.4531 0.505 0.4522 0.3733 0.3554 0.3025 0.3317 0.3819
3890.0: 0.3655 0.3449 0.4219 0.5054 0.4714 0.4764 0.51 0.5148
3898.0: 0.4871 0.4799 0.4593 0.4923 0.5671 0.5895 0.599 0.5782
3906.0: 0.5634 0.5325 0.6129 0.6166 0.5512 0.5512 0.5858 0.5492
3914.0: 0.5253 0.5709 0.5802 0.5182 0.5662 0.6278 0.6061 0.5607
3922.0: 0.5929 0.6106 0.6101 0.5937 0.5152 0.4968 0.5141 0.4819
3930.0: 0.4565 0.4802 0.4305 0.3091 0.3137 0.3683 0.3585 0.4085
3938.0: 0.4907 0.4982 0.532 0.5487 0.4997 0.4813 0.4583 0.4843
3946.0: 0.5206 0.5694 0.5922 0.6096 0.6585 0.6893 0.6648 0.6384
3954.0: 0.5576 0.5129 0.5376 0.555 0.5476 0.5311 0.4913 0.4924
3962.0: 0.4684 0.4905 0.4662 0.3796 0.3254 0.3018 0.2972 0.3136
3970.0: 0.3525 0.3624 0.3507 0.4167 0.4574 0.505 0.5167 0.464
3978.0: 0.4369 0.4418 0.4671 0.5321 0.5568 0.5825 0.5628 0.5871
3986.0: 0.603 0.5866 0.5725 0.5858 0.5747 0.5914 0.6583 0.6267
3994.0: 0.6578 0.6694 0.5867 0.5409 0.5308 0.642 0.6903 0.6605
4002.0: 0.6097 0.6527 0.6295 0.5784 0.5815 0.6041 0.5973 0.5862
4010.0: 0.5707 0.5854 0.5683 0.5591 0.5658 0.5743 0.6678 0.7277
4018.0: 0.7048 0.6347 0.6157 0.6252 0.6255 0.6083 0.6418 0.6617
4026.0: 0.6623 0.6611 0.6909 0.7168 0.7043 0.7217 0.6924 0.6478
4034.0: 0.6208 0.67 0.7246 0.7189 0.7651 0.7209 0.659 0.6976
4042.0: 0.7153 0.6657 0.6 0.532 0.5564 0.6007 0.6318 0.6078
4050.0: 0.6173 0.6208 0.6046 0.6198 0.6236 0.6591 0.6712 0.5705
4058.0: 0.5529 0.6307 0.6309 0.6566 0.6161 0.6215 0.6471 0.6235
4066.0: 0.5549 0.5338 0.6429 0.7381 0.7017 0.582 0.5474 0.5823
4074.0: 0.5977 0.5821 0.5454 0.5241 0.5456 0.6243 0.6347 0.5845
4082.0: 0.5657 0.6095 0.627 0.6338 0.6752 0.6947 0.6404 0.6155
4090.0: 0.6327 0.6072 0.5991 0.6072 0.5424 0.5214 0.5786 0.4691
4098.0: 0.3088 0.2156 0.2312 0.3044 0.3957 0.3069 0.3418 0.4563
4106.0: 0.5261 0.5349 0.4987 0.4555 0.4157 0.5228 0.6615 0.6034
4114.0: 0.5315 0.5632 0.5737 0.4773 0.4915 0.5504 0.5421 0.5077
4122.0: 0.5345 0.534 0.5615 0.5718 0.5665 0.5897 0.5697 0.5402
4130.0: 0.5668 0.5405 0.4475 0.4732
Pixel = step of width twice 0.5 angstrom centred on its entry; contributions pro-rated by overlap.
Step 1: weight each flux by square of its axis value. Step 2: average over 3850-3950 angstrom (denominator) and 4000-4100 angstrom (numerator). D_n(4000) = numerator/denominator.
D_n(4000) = 1.27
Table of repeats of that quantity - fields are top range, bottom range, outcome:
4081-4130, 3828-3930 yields 1.14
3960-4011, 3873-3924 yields 1.09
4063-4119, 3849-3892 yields 1.15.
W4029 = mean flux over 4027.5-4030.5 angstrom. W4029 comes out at 0.704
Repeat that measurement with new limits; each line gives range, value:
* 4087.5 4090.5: 0.63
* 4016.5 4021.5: 0.662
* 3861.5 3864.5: 0.596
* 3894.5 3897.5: 0.5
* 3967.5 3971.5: 0.331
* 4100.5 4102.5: 0.35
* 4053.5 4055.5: 0.641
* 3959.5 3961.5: 0.492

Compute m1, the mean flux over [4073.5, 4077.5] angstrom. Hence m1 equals 0.562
